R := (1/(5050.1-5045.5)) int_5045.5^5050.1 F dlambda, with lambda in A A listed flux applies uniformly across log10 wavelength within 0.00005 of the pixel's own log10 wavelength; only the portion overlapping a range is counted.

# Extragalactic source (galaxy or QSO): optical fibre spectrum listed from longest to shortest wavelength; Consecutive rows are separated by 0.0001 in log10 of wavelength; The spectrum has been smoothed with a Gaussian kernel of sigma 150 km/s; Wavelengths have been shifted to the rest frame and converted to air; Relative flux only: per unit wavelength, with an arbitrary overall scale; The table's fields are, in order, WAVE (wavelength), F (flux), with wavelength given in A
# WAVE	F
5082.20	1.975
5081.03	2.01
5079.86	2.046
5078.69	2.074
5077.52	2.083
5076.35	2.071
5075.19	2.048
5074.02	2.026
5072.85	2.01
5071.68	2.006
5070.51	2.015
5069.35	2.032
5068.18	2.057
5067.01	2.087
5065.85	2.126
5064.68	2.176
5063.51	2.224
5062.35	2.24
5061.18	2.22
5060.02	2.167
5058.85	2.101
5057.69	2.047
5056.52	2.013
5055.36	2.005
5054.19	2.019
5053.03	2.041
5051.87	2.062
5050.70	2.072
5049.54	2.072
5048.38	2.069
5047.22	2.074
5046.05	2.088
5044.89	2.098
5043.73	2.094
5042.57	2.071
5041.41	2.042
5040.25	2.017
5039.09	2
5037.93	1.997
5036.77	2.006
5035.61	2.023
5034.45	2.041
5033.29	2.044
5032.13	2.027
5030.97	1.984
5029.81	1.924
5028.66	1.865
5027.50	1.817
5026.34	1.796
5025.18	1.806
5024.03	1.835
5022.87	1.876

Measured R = 2.07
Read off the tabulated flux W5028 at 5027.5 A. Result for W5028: 1.817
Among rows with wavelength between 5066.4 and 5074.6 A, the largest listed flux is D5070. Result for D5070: 2.087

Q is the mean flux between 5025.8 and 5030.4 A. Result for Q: 1.85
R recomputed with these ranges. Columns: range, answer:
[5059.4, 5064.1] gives 2.21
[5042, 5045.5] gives 2.09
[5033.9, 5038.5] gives 2.02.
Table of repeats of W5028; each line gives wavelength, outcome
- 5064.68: 2.176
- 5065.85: 2.126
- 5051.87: 2.062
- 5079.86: 2.046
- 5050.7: 2.072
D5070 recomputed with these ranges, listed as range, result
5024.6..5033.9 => 2.044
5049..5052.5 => 2.072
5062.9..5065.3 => 2.224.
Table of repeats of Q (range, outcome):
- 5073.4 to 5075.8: 2.04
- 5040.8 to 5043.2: 2.06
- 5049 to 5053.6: 2.06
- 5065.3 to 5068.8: 2.09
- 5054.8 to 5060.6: 2.07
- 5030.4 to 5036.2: 2.02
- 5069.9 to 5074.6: 2.01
